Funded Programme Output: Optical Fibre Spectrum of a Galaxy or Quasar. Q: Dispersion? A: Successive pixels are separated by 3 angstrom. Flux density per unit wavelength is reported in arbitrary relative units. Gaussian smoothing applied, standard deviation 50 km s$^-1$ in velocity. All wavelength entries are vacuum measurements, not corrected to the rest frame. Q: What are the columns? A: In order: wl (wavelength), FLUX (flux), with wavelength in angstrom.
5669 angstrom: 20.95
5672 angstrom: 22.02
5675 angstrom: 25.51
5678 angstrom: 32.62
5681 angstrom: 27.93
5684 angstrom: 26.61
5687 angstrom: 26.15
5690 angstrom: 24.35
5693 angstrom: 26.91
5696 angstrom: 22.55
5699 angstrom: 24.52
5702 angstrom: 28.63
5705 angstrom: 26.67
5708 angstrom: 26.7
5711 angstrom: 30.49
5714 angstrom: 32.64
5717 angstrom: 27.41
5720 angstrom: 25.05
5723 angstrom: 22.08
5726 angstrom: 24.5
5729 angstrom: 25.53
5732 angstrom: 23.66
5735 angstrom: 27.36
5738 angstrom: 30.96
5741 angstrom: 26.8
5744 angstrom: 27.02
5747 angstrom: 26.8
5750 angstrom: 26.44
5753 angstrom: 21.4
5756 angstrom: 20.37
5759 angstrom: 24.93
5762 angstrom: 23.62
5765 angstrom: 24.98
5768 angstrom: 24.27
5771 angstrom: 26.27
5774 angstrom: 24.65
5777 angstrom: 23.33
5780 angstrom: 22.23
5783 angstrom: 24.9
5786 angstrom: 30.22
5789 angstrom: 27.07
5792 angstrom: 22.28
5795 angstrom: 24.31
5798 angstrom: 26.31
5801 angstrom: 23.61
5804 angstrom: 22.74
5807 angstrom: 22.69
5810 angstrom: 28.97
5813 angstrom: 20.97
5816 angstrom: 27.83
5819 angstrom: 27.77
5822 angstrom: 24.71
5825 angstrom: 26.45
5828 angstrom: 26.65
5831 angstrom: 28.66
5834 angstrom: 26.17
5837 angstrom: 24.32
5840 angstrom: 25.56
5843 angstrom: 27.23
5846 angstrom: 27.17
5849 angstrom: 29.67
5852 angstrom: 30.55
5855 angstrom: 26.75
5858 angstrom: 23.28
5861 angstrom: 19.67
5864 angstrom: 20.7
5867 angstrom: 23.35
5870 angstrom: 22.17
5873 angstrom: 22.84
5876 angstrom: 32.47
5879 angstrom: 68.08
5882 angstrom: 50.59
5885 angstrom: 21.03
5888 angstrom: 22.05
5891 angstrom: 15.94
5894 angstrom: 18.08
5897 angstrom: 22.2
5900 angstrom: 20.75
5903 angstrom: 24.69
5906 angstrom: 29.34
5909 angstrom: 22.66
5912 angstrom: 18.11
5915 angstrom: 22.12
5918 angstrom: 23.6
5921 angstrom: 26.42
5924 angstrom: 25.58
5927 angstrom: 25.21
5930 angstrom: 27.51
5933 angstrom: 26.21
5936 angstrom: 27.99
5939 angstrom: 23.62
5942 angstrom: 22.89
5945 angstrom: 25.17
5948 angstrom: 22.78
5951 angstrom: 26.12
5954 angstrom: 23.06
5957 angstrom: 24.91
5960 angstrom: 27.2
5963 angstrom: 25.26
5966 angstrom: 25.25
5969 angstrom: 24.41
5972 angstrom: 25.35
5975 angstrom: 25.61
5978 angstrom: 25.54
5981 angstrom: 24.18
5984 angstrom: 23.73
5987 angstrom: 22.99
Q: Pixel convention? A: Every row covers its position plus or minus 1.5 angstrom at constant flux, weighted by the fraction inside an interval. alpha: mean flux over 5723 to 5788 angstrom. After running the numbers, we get 25.2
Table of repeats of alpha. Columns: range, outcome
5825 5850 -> 26.8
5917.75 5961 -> 25.2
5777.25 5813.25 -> 24.8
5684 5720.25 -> 26.9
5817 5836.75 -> 26.6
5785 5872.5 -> 25.4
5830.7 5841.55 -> 25.9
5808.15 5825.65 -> 26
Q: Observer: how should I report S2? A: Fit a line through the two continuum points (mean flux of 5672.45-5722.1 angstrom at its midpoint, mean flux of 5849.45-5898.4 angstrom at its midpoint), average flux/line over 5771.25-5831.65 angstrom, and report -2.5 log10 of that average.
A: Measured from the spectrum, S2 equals 0.08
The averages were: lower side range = 27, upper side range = 27.5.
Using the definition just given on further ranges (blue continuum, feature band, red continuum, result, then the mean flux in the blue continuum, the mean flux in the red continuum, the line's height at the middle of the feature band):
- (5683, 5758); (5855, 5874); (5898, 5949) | 0.116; 26.1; 24.4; 24.9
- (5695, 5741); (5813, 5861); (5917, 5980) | -0.022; 26.6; 25.2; 25.9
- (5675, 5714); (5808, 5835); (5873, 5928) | 0.029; 27.2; 27.1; 27.1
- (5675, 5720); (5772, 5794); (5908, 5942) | 0.053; 27.3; 24.4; 26.2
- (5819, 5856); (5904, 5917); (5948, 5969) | 0.120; 27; 25.1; 25.8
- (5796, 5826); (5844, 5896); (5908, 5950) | -0.128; 25.2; 24.3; 24.7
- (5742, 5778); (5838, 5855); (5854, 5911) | -0.073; 24.6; 26.6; 26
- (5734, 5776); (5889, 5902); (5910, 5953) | 0.252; 25.4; 24.5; 24.7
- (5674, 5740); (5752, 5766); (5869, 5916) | 0.167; 26.8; 27.2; 26.9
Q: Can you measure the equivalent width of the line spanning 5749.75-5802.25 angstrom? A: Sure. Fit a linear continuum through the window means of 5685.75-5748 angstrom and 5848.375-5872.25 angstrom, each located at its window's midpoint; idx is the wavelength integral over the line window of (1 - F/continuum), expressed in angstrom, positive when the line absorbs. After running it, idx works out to 2.3 angstrom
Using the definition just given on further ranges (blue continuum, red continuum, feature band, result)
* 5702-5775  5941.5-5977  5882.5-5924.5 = 3.7 angstrom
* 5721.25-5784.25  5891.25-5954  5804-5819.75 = -0.5 angstrom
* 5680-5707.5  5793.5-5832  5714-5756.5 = 0.1 angstrom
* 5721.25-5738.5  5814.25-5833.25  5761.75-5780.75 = 1.3 angstrom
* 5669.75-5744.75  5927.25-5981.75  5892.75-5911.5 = 2.0 angstrom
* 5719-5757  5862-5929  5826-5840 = -0.3 angstrom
